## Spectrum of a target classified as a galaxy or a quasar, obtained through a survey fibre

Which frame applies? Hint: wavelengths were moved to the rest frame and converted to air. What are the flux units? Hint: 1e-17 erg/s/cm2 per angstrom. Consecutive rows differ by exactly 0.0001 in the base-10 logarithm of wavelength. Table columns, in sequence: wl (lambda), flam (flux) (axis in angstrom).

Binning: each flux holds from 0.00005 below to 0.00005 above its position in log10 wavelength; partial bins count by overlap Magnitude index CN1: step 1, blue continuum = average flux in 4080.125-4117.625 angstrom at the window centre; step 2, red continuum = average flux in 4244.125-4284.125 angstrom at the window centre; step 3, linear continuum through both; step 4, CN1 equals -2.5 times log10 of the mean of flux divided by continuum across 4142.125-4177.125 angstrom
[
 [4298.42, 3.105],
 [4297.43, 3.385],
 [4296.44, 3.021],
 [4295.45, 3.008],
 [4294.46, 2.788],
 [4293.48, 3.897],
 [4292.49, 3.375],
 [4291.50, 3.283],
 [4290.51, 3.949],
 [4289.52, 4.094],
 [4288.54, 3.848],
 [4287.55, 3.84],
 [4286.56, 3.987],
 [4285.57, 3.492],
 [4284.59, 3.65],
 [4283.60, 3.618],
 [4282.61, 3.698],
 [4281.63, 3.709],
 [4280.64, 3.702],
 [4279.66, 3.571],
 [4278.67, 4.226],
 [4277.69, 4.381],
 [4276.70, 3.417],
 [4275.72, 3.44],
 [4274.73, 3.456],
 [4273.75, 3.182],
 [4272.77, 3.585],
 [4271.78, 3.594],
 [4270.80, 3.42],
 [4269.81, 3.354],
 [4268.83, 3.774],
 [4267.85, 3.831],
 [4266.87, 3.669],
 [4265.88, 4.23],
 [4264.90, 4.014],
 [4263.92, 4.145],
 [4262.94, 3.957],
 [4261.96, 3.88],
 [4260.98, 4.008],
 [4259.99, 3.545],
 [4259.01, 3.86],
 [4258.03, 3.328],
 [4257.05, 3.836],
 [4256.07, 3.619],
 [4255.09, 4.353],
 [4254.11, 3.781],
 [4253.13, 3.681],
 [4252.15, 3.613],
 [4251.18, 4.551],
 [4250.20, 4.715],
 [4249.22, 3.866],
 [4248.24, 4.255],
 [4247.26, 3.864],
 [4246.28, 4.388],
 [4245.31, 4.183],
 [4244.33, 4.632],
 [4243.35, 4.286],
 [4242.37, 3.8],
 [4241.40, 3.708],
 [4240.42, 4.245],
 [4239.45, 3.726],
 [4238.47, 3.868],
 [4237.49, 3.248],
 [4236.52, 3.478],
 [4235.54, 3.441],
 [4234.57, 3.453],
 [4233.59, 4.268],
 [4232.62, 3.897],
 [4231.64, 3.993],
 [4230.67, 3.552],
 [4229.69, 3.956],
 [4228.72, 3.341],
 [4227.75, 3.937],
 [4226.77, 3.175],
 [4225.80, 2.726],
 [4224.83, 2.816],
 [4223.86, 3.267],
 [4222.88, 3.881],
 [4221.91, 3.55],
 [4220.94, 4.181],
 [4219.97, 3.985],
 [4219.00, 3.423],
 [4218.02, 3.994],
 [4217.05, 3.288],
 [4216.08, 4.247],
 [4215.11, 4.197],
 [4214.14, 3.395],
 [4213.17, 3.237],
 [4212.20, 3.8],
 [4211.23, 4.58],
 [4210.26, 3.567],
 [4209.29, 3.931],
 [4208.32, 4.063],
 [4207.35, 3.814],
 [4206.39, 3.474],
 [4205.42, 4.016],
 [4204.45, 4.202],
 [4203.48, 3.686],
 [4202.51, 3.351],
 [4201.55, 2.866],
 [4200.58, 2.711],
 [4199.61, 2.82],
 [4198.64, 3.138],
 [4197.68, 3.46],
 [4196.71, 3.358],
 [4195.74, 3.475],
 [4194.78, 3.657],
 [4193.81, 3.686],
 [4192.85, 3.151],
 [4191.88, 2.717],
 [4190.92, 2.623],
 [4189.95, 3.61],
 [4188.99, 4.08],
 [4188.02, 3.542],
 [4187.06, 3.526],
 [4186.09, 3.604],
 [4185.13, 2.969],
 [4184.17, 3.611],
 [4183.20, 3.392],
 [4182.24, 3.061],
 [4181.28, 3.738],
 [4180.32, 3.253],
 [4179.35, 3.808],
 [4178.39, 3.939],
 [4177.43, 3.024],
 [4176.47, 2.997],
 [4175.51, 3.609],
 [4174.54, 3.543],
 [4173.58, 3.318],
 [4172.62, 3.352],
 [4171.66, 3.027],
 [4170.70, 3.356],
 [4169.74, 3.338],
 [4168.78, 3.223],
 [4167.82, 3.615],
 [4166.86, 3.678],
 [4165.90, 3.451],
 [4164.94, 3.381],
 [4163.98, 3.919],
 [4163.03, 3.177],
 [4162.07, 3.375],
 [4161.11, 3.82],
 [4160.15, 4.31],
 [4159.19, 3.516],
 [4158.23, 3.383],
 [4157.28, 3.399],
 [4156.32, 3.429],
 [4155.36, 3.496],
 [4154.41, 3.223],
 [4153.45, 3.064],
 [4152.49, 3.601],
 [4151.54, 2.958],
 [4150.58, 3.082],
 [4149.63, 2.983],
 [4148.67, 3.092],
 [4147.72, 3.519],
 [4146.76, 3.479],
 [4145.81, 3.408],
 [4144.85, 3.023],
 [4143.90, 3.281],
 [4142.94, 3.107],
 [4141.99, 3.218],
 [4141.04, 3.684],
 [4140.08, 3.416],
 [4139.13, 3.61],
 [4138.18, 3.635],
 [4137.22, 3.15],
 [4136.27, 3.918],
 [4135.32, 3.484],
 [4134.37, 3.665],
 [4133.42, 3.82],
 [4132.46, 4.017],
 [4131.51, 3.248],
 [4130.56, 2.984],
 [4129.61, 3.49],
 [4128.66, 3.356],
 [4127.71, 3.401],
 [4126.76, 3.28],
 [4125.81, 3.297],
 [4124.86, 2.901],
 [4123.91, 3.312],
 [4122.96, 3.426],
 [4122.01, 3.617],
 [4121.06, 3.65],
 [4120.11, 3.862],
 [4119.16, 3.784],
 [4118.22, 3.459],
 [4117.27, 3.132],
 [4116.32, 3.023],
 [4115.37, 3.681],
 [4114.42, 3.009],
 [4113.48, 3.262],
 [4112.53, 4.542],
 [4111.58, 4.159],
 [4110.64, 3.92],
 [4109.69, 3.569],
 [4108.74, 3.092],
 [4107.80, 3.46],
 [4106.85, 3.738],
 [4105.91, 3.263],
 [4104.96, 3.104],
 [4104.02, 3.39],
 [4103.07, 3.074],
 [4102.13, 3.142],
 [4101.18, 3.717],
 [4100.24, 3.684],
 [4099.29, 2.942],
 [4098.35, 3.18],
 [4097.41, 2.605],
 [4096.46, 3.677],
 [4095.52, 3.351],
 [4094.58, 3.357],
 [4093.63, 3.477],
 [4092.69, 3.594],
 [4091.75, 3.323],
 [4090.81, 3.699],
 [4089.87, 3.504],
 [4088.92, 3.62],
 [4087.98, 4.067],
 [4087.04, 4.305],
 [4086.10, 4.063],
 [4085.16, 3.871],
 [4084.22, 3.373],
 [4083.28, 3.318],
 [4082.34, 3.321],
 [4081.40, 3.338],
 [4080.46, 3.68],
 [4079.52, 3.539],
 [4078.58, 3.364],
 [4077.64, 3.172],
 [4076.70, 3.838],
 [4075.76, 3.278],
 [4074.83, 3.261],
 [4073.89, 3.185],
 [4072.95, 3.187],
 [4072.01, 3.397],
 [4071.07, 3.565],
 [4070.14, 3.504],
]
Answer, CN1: 0.08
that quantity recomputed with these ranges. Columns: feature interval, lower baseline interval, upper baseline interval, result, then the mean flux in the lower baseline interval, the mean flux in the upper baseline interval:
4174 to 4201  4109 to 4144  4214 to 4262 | 0.094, 3.5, 3.81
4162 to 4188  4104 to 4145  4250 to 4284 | 0.050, 3.47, 3.79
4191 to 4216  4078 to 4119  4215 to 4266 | 0.063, 3.49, 3.83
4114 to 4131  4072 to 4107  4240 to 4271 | 0.055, 3.45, 3.95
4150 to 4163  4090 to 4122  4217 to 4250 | 0.049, 3.46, 3.77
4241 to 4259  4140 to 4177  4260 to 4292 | -0.102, 3.38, 3.75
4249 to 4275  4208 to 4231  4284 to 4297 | -0.062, 3.67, 3.56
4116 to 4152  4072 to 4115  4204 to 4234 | 0.053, 3.48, 3.73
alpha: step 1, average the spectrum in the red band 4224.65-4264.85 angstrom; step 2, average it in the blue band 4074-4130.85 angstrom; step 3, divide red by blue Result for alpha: 1.1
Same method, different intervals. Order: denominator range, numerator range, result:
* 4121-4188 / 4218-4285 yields 1.11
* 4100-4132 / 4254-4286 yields 1.09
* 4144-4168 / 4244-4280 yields 1.13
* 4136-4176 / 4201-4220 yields 1.10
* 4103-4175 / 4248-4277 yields 1.10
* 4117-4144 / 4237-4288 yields 1.11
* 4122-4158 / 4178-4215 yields 1.04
